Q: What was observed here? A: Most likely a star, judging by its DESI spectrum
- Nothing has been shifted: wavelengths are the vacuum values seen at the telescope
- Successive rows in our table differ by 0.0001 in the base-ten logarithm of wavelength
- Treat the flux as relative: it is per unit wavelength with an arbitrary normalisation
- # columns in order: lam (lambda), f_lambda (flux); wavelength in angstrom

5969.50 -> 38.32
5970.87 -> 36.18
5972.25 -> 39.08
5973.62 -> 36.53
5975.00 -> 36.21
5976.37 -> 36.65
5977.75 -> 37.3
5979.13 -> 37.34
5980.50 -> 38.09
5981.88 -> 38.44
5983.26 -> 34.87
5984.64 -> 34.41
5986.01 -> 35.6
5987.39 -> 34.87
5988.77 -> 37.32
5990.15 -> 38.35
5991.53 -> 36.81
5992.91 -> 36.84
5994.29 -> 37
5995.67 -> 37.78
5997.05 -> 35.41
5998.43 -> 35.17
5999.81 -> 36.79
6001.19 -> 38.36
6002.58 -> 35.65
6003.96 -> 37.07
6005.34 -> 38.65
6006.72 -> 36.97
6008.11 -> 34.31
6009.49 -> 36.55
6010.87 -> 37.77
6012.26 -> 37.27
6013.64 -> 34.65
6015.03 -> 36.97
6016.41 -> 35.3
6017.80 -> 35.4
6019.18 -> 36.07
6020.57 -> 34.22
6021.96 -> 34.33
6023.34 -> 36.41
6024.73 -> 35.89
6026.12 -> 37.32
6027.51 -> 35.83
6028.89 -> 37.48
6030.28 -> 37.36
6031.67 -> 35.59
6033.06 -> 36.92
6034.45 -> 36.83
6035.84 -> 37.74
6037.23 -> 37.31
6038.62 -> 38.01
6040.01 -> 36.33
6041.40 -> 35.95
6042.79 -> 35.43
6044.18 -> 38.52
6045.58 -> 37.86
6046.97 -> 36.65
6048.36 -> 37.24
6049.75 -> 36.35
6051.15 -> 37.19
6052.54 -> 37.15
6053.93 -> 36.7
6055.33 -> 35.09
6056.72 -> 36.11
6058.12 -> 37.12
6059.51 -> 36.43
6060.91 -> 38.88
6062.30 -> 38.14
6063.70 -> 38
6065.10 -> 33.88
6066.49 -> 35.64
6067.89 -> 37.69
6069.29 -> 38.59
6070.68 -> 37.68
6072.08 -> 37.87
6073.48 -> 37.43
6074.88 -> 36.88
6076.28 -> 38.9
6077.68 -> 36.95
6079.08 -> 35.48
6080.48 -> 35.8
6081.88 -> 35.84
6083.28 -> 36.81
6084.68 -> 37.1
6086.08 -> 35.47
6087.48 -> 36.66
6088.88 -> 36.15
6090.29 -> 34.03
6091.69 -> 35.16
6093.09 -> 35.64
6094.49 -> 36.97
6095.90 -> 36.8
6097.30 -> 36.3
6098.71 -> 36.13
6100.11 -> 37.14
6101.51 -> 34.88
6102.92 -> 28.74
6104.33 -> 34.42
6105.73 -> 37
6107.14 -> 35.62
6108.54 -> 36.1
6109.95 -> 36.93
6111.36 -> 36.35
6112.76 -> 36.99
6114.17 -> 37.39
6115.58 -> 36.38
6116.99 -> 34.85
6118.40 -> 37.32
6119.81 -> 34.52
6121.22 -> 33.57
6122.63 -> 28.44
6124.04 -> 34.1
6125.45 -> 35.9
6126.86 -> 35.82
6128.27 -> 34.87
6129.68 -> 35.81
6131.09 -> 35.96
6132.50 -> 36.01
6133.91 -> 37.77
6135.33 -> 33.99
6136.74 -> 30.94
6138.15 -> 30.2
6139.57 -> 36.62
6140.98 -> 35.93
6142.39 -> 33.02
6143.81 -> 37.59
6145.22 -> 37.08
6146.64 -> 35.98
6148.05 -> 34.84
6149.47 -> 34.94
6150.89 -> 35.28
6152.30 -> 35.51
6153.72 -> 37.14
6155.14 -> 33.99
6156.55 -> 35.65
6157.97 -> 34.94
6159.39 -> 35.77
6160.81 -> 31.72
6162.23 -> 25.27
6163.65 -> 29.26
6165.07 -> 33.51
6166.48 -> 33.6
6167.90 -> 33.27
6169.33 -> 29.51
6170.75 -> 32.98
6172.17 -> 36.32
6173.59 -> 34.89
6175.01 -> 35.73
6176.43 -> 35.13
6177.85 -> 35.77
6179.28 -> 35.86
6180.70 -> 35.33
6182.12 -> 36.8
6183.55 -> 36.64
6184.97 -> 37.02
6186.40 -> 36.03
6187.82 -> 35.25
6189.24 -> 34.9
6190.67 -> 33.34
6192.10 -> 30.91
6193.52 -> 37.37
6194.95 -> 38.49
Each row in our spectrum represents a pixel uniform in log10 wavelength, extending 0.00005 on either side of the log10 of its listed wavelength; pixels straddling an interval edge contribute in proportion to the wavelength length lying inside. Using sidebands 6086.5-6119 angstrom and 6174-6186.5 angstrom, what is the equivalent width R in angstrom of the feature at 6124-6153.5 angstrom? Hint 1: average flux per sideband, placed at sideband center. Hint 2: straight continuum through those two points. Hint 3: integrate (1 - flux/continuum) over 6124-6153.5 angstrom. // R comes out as 0.6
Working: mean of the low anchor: 35.8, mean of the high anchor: 36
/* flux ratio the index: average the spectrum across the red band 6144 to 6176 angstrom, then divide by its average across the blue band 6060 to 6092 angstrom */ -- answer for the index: 0.9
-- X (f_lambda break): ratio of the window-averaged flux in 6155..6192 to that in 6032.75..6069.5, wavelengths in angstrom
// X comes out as 0.92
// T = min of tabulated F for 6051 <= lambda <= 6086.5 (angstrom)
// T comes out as 33.88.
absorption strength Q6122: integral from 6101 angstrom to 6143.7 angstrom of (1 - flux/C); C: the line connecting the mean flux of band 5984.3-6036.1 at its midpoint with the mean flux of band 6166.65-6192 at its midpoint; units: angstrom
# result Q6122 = 0.5 angstrom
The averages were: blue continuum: 36.4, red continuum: 34.8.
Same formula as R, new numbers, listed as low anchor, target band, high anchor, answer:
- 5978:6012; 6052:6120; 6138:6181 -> -1.84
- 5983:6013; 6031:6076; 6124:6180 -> -1.49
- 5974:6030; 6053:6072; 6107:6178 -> -0.69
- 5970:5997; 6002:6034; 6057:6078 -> 0.65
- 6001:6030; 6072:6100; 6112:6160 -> -0.61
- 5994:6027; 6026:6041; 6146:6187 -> -0.39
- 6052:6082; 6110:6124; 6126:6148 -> 0.22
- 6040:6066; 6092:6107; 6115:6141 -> 0.03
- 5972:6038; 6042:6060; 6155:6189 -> -0.43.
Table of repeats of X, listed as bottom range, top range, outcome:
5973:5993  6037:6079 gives 1.01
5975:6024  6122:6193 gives 0.95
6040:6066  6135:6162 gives 0.94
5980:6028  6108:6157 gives 0.97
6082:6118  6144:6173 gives 0.95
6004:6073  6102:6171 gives 0.94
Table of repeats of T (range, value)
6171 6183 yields 34.89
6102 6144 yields 28.44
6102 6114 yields 28.74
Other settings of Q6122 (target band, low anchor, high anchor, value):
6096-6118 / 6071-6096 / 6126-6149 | 0.1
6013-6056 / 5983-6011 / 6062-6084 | 0.3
